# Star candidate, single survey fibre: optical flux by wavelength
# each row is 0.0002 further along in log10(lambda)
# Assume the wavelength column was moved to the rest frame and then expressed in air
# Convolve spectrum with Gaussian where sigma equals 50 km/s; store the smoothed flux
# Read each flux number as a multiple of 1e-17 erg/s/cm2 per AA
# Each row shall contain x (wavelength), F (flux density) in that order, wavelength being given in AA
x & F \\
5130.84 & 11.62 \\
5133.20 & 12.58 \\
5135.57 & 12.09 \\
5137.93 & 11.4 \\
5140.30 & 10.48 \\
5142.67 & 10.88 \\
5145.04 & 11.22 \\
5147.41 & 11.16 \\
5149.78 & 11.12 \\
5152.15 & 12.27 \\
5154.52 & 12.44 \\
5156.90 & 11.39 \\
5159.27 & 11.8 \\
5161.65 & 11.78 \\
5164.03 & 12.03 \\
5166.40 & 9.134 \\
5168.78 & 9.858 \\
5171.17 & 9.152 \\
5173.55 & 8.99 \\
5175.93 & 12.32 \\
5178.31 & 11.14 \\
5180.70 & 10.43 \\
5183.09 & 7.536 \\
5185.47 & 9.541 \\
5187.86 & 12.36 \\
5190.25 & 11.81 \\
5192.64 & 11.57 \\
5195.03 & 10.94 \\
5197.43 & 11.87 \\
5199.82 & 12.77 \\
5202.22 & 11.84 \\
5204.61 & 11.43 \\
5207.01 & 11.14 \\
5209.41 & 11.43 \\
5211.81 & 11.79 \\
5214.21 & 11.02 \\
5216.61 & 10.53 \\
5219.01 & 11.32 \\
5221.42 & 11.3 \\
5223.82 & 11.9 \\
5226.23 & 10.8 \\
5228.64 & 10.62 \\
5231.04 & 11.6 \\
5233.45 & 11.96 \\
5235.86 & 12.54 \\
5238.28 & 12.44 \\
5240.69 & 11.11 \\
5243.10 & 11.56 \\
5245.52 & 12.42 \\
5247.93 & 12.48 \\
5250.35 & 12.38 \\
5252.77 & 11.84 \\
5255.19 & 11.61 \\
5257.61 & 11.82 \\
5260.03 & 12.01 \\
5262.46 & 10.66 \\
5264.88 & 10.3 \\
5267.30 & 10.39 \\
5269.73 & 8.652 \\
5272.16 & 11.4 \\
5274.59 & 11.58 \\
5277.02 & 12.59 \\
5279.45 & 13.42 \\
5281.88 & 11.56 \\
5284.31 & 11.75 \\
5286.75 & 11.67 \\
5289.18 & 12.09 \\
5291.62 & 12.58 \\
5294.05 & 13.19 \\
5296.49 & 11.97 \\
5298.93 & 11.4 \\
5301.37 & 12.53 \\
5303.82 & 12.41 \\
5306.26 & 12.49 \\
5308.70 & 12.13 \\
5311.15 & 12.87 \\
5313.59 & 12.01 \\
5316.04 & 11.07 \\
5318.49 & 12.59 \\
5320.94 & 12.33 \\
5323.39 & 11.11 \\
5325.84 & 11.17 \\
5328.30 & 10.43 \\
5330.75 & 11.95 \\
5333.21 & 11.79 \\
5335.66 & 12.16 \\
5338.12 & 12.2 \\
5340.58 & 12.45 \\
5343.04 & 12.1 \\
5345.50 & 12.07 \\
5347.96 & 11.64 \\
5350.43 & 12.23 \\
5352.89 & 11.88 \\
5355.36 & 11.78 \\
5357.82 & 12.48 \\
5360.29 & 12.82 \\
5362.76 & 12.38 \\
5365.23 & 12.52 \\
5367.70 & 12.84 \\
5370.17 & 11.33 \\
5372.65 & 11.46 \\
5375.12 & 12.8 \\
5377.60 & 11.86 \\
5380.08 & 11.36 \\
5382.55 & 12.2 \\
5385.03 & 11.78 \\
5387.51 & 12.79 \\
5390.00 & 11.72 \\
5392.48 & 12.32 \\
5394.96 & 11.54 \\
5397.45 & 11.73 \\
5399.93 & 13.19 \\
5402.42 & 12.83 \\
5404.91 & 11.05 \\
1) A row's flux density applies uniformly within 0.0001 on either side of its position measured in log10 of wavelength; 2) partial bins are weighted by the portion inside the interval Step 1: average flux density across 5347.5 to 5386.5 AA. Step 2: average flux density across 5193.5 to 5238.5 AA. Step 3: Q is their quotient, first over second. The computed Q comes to 1.05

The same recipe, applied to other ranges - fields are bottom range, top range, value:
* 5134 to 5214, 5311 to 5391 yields 1.08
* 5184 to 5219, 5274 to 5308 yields 1.07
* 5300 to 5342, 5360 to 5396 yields 1.01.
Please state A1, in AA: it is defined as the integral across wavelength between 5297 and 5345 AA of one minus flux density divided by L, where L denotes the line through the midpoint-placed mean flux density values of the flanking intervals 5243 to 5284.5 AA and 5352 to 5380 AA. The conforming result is -0.2 AA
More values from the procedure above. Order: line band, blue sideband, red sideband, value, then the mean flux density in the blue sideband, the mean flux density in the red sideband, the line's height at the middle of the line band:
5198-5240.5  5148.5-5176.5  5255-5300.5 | -0.9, 11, 11.6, 11.3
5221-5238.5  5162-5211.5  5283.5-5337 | -0.5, 10.9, 12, 11.3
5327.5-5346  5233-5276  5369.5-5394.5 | -0.2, 11.5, 12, 11.8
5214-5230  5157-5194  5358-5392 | -0.1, 10.7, 12.2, 11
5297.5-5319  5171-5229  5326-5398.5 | -0.8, 11.1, 12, 11.7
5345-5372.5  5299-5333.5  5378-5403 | -0.3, 11.9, 12.1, 12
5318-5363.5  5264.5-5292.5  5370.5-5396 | -0.7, 11.5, 12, 11.8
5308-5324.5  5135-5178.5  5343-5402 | -0.2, 11.1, 12.1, 11.9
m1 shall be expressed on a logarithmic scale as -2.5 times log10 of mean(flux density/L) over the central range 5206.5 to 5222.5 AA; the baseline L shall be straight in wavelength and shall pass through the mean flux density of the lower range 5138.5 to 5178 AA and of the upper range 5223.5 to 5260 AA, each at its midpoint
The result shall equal 0.03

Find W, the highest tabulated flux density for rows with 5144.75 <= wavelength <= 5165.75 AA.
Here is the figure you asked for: 12.44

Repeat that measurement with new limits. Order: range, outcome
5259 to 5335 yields 13.42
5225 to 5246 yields 12.54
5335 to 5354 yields 12.45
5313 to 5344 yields 12.59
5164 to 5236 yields 12.77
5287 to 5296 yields 13.19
